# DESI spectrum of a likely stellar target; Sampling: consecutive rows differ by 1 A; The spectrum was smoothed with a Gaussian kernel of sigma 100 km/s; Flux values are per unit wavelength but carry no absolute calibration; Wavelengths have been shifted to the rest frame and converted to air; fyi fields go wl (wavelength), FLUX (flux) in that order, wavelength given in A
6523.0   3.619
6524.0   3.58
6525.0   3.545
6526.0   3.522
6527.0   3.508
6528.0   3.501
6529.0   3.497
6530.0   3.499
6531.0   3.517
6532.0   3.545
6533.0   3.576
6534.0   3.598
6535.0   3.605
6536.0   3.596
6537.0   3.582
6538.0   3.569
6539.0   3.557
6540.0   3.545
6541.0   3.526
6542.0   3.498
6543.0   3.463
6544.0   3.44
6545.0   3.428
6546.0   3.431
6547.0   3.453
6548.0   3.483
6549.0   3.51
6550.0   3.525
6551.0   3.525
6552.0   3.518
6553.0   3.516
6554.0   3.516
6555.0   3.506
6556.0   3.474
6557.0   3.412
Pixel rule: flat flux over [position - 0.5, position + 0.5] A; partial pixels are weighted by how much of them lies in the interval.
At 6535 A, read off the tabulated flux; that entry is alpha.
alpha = 3.605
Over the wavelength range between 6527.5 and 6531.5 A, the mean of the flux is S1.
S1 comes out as 3.5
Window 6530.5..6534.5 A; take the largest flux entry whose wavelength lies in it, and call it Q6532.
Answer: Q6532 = 3.598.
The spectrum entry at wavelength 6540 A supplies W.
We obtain 3.545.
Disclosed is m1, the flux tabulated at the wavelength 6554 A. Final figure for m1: 3.516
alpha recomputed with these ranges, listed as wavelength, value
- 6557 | 3.412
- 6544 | 3.44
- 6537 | 3.582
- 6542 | 3.498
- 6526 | 3.522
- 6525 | 3.545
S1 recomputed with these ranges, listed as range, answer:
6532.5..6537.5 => 3.59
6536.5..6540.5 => 3.56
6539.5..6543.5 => 3.51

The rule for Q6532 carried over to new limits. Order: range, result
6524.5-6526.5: 3.545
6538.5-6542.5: 3.557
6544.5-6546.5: 3.431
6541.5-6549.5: 3.51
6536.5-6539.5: 3.582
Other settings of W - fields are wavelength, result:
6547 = 3.453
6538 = 3.569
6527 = 3.508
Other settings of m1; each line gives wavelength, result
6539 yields 3.557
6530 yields 3.499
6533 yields 3.576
